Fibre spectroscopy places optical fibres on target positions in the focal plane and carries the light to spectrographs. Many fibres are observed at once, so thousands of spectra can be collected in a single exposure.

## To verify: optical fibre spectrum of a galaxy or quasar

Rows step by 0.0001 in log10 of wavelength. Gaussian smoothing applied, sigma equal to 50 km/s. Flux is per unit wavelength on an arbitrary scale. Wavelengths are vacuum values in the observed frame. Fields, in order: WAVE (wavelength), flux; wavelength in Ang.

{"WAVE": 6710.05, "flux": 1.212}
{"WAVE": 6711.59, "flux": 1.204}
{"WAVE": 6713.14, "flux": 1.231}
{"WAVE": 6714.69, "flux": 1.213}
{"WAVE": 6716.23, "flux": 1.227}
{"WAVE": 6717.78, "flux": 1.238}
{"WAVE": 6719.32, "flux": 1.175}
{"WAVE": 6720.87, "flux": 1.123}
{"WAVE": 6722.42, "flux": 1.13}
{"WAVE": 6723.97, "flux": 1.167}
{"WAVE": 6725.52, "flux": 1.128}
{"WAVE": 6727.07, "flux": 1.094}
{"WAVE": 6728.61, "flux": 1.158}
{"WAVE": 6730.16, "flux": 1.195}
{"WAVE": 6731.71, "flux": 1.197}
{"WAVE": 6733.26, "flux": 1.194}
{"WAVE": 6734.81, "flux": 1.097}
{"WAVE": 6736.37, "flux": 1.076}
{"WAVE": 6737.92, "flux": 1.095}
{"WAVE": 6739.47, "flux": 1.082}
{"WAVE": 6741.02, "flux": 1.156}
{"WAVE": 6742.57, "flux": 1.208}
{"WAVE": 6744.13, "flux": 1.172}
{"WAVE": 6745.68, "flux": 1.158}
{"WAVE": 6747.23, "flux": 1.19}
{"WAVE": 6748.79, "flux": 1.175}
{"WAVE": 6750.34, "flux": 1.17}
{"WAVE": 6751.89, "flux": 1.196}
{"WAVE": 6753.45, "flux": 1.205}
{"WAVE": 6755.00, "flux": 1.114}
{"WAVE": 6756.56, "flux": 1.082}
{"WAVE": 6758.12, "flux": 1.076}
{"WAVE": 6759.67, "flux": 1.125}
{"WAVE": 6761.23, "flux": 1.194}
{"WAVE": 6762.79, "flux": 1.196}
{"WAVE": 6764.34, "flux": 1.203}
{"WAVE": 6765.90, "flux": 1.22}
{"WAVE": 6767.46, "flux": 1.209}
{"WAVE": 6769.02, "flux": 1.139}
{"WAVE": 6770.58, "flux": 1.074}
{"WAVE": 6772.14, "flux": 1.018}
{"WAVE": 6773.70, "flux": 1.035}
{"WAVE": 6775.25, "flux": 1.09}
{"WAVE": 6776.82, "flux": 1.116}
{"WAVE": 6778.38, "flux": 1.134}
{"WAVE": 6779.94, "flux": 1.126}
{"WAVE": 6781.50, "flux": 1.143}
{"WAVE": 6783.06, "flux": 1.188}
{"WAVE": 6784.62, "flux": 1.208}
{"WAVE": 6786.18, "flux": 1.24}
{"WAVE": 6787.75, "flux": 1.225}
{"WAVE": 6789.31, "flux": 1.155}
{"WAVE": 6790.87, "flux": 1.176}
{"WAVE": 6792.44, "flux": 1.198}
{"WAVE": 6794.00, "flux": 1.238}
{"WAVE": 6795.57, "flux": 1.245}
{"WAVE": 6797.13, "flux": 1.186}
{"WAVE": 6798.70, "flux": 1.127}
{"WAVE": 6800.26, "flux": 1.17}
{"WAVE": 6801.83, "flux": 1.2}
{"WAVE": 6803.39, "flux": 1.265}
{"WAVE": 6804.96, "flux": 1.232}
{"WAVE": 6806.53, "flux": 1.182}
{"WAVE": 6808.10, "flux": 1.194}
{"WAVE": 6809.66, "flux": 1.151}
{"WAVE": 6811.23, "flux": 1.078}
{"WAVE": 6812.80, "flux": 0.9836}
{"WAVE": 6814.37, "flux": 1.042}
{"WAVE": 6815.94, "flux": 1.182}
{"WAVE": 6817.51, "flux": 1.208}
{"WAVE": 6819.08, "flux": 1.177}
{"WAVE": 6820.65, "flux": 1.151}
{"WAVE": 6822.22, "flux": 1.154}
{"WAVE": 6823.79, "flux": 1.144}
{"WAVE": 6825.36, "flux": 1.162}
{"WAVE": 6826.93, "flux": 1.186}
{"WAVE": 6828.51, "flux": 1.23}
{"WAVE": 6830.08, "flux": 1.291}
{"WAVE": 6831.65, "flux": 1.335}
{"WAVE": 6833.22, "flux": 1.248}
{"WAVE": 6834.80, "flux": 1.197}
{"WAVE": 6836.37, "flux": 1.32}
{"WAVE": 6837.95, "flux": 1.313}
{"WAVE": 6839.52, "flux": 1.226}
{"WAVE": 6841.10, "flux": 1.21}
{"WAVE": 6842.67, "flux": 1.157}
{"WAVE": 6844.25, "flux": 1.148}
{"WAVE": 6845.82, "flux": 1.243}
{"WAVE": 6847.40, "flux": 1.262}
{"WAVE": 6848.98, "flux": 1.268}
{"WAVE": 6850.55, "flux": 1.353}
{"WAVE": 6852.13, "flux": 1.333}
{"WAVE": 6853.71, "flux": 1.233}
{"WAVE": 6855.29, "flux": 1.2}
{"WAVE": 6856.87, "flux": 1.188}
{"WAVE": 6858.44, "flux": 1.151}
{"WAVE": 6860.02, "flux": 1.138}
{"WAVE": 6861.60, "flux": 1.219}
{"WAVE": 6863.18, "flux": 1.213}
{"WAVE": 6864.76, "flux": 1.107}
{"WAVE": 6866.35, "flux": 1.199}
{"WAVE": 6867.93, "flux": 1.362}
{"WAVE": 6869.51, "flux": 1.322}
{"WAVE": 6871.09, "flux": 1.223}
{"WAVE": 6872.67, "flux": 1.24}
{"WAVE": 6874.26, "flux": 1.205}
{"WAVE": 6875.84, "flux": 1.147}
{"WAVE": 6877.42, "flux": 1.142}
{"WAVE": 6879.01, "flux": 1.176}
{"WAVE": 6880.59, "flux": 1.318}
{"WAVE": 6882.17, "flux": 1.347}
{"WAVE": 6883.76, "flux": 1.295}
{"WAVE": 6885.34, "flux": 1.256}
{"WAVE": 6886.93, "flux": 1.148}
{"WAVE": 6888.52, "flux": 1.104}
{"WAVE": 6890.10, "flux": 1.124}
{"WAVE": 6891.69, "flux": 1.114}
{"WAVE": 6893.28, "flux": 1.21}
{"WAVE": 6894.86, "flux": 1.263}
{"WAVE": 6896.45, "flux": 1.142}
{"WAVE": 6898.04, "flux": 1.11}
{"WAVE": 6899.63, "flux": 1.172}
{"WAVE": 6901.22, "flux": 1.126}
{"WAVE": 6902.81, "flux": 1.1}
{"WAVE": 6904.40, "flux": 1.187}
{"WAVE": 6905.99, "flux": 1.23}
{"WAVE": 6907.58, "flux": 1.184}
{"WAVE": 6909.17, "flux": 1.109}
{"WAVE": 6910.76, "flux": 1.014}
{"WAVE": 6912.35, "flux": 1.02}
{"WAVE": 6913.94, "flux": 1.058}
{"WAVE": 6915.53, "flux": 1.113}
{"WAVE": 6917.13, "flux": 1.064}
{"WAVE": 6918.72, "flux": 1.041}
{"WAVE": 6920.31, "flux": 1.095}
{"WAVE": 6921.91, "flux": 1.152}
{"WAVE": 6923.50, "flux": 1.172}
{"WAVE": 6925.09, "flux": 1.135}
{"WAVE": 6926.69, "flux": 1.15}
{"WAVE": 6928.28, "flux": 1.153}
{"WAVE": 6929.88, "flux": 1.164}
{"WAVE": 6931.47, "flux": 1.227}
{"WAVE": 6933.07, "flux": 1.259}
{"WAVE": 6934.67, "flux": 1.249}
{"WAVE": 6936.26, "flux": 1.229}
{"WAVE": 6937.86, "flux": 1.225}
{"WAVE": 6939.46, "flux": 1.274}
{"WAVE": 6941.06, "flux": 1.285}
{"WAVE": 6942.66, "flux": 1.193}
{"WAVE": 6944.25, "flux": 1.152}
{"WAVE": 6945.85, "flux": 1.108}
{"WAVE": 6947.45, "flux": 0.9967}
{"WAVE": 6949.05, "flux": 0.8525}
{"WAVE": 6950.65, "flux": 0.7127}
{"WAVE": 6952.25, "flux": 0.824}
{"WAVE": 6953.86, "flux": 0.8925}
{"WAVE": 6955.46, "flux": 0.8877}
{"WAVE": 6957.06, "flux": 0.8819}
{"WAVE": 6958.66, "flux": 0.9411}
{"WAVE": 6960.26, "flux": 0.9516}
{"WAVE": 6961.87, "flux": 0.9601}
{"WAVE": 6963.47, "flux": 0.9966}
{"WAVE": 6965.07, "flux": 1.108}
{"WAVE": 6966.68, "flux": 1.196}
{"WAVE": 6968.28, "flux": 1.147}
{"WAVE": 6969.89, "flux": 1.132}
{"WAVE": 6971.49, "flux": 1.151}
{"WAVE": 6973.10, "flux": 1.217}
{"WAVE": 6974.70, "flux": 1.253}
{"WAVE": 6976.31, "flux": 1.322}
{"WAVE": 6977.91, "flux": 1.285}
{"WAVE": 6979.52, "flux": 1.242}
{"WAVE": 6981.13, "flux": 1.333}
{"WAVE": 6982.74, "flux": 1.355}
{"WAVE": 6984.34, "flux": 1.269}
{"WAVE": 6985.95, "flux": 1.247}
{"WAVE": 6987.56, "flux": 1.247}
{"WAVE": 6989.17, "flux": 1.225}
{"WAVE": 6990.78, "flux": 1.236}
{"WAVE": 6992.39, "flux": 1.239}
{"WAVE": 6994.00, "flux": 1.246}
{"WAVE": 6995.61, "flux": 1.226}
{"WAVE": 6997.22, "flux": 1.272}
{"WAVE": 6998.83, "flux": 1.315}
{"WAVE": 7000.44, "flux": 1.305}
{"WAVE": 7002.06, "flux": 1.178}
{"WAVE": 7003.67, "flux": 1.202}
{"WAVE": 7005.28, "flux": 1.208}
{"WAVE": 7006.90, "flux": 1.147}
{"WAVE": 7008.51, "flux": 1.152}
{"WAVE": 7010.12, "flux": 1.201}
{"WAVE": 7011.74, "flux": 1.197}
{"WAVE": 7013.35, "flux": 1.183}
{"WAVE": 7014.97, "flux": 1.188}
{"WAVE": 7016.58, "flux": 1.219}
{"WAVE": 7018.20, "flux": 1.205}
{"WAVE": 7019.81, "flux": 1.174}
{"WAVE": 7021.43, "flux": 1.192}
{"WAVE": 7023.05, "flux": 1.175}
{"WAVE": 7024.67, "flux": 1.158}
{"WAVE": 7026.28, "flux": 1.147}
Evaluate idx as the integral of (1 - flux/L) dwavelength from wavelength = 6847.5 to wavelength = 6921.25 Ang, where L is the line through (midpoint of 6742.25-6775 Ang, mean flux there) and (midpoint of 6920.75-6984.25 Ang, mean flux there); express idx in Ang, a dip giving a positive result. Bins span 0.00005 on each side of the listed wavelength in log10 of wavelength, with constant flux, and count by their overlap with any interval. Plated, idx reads -3.24 Ang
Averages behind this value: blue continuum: 1.15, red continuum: 1.12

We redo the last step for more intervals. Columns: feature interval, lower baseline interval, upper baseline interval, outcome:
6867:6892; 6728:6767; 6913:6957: -2.4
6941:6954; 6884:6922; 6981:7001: 2.3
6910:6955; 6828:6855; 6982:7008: 5.4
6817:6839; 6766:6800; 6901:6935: -1.4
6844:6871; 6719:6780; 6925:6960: -3.1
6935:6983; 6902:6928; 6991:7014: 2.7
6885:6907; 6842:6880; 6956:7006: 0.9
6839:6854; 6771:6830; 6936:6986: -1.3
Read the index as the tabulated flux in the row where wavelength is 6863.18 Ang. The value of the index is 1.213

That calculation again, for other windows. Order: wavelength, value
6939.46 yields 1.274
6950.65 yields 0.7127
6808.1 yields 1.194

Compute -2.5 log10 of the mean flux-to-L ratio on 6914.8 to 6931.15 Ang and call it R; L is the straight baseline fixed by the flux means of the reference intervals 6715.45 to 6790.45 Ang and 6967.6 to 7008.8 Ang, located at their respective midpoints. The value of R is 0.08 mag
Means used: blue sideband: 1.15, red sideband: 1.24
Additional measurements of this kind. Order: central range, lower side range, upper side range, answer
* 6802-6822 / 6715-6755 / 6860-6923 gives 0.009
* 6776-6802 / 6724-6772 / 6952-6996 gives -0.028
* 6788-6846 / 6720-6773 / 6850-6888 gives 0.002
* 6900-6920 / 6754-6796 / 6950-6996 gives 0.031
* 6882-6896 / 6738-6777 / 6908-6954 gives -0.080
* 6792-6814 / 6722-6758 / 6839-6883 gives 0.015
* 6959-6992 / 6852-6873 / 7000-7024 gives 0.008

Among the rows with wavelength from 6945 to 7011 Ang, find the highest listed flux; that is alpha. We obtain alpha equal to 1.355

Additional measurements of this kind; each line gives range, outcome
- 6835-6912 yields 1.362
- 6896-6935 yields 1.259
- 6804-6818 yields 1.232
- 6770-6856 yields 1.353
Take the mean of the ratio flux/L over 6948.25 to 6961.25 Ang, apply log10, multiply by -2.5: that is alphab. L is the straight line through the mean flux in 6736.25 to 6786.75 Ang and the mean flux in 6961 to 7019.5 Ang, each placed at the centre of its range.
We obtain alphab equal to 0.35 mag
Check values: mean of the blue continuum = 1.15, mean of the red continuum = 1.21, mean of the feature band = 0.869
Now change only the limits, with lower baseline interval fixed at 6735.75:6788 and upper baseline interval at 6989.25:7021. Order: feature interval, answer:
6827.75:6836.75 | -0.091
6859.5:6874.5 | -0.043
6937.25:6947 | -0.001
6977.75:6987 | -0.068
